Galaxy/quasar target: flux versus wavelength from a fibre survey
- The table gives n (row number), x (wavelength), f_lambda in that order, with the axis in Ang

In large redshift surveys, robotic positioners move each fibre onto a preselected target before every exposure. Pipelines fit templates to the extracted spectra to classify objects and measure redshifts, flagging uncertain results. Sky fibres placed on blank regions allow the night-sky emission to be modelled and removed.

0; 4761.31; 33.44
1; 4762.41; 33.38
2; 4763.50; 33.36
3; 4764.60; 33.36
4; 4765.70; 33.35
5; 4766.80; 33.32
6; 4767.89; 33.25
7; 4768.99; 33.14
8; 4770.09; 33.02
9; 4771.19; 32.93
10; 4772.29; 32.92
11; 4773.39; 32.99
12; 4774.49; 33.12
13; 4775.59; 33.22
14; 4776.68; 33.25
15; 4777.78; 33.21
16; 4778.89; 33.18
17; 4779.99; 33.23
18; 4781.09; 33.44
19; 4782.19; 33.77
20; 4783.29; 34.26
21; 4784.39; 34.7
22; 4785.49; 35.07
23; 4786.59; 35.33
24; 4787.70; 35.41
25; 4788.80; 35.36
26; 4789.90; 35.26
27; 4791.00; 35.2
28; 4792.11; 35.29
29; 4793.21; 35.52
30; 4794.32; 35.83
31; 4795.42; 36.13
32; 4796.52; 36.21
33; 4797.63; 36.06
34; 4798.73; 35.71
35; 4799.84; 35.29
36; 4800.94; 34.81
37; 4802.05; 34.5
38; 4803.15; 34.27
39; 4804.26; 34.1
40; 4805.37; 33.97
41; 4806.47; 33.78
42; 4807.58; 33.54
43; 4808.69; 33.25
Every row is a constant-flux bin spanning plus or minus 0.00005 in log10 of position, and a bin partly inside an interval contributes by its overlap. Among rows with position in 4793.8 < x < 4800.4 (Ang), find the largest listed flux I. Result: 36.21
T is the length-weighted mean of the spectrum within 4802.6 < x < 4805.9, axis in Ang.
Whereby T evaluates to 34.1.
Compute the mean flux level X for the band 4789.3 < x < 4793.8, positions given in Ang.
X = 35.3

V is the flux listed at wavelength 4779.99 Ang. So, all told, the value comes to 33.23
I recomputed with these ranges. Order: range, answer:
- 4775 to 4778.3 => 33.25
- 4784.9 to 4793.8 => 35.52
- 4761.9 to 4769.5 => 33.38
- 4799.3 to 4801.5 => 35.29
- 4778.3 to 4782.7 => 33.77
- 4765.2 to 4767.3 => 33.35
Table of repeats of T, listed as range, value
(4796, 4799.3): 35.9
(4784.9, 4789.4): 35.3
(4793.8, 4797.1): 36.1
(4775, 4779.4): 33.2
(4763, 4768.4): 33.3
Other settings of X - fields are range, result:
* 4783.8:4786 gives 34.9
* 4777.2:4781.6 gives 33.2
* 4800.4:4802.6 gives 34.6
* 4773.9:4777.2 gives 33.3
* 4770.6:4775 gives 33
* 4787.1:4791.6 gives 35.3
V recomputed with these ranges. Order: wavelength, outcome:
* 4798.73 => 35.71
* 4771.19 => 32.93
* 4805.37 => 33.97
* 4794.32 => 35.83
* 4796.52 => 36.21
